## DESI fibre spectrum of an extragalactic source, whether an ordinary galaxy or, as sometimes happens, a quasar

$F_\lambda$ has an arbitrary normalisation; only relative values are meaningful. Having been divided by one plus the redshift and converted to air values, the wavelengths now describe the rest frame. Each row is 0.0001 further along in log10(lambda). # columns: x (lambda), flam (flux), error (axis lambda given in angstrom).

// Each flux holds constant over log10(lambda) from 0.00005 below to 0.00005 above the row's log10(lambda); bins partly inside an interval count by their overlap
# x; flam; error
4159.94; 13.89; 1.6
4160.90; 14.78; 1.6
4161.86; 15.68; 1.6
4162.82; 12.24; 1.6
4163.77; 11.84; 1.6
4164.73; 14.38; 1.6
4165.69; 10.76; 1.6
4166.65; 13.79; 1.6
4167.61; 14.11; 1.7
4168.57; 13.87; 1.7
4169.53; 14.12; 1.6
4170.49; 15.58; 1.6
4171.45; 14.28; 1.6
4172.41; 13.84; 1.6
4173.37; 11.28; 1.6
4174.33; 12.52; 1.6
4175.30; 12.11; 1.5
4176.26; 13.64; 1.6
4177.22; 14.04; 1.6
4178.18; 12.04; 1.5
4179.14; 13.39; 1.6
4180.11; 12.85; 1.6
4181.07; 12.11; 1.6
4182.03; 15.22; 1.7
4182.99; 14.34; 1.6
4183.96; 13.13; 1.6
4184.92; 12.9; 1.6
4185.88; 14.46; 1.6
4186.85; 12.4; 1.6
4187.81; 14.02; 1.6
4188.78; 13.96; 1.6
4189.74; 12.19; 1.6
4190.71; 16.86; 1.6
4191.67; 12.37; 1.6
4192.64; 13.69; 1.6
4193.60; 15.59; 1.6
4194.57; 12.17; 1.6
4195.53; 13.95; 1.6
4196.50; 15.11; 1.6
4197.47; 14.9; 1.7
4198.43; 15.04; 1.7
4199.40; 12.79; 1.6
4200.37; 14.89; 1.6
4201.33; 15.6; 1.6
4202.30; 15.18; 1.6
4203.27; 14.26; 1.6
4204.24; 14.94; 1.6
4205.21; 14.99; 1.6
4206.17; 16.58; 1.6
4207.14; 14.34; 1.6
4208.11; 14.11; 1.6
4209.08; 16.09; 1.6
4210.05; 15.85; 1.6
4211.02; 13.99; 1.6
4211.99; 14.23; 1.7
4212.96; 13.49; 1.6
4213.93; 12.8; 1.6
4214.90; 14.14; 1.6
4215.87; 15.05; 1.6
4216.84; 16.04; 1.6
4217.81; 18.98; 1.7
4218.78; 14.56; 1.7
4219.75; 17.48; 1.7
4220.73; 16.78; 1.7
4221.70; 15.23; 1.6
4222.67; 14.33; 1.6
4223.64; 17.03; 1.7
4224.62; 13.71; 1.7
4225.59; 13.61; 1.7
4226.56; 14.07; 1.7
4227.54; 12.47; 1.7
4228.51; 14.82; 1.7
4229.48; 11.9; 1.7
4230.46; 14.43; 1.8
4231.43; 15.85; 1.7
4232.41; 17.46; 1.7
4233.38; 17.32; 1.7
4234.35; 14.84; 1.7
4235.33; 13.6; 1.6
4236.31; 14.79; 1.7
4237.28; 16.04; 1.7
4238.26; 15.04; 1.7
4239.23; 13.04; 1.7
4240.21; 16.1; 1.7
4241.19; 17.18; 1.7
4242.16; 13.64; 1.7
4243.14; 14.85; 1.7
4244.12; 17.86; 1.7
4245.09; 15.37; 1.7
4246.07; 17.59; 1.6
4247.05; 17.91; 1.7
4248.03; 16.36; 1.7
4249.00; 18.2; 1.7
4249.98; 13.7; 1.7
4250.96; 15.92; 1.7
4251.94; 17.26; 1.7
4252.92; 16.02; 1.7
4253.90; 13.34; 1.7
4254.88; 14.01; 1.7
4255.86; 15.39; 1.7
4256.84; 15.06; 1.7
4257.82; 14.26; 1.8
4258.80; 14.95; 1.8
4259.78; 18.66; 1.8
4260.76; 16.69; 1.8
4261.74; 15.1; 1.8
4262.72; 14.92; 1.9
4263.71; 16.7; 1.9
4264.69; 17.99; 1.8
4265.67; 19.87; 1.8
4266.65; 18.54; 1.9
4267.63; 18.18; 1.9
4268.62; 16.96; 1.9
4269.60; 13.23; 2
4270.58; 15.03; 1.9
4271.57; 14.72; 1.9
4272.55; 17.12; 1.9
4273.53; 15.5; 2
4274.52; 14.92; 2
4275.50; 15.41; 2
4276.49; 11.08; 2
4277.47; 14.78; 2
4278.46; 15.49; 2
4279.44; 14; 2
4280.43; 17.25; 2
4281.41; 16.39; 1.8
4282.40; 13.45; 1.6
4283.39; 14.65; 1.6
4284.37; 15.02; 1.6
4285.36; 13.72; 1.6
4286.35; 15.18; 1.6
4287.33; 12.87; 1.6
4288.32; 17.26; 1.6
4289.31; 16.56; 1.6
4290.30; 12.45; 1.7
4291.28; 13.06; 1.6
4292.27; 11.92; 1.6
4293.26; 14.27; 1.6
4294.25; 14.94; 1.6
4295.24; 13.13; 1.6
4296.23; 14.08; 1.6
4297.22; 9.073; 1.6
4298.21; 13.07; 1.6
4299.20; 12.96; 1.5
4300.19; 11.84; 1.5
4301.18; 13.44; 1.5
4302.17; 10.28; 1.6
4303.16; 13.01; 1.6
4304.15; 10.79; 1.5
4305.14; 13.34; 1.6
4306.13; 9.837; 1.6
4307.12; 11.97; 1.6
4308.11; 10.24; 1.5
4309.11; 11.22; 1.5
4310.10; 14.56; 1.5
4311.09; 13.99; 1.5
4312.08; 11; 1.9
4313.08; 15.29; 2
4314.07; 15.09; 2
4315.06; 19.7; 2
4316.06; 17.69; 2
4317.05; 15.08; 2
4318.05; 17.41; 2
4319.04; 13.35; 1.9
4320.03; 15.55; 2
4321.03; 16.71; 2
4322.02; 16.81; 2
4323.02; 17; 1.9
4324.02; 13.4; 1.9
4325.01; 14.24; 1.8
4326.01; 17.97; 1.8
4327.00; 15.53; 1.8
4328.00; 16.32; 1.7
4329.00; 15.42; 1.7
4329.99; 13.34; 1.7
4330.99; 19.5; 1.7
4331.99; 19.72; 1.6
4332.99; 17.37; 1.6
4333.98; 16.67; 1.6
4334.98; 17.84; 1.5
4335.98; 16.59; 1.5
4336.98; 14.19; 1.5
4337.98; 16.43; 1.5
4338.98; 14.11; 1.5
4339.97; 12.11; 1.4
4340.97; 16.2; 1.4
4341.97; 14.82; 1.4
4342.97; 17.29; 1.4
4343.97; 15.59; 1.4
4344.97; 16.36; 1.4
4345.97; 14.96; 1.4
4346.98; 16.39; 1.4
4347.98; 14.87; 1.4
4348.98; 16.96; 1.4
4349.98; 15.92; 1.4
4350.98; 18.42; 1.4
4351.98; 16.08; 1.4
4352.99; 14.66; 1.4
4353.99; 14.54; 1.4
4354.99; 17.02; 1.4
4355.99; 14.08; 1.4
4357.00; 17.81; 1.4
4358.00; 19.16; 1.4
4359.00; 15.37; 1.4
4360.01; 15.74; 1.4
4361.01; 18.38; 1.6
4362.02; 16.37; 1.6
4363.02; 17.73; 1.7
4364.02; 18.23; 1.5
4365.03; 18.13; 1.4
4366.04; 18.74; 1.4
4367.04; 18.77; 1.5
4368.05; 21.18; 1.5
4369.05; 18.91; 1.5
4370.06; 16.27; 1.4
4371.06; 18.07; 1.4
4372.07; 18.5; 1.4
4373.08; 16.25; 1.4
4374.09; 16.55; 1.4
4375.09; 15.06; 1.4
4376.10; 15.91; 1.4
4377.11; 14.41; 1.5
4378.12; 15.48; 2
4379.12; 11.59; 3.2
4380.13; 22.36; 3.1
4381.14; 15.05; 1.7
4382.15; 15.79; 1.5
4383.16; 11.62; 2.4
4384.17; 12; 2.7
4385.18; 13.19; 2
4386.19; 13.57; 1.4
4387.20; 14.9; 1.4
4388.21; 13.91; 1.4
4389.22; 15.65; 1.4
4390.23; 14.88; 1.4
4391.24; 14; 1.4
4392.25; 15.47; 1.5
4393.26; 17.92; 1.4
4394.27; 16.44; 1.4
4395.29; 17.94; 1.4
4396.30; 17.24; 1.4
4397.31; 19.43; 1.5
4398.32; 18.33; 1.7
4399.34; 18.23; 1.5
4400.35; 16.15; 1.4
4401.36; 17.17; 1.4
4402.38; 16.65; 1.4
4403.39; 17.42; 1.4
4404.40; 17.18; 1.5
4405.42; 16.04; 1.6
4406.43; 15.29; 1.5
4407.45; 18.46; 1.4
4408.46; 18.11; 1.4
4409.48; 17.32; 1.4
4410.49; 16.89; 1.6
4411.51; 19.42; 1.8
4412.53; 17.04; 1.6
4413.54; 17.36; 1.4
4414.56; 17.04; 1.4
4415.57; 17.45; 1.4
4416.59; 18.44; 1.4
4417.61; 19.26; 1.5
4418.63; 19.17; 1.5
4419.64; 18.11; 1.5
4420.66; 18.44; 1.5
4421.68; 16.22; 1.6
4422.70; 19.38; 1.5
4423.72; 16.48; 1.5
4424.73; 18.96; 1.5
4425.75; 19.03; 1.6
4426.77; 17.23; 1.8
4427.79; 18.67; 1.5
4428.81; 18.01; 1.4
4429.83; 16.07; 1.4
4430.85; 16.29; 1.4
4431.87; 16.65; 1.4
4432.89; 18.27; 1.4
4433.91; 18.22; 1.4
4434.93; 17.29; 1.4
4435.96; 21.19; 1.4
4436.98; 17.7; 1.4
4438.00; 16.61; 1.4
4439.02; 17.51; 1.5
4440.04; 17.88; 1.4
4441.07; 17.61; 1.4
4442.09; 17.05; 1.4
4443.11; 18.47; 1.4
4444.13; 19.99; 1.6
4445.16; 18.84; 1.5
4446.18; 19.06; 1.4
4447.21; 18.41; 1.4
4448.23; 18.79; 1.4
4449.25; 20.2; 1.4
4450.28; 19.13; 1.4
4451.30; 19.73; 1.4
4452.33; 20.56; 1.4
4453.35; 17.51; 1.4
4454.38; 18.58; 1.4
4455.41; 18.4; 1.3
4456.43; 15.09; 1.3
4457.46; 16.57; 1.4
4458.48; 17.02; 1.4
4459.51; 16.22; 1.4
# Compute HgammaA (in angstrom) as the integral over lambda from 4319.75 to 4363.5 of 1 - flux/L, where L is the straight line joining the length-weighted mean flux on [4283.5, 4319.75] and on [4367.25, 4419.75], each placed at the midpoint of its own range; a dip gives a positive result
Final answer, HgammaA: -3.7 angstrom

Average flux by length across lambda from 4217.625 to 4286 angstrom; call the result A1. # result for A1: 15.5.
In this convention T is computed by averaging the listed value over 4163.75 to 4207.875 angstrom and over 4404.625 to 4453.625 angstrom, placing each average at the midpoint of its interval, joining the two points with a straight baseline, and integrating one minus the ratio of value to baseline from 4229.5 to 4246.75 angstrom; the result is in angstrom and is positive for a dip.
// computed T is -0.9 angstrom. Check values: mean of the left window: 13.9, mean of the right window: 18.1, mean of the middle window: 15.5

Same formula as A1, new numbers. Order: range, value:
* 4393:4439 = 17.7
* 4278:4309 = 13.4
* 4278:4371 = 15.3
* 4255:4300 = 15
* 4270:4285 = 15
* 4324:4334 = 16.5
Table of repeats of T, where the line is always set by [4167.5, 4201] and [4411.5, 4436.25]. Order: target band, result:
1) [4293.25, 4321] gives 4.20 angstrom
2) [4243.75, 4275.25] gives -2.35 angstrom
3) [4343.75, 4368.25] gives -0.12 angstrom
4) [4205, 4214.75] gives -0.32 angstrom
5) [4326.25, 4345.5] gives 0.33 angstrom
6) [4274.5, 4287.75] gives 0.72 angstrom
